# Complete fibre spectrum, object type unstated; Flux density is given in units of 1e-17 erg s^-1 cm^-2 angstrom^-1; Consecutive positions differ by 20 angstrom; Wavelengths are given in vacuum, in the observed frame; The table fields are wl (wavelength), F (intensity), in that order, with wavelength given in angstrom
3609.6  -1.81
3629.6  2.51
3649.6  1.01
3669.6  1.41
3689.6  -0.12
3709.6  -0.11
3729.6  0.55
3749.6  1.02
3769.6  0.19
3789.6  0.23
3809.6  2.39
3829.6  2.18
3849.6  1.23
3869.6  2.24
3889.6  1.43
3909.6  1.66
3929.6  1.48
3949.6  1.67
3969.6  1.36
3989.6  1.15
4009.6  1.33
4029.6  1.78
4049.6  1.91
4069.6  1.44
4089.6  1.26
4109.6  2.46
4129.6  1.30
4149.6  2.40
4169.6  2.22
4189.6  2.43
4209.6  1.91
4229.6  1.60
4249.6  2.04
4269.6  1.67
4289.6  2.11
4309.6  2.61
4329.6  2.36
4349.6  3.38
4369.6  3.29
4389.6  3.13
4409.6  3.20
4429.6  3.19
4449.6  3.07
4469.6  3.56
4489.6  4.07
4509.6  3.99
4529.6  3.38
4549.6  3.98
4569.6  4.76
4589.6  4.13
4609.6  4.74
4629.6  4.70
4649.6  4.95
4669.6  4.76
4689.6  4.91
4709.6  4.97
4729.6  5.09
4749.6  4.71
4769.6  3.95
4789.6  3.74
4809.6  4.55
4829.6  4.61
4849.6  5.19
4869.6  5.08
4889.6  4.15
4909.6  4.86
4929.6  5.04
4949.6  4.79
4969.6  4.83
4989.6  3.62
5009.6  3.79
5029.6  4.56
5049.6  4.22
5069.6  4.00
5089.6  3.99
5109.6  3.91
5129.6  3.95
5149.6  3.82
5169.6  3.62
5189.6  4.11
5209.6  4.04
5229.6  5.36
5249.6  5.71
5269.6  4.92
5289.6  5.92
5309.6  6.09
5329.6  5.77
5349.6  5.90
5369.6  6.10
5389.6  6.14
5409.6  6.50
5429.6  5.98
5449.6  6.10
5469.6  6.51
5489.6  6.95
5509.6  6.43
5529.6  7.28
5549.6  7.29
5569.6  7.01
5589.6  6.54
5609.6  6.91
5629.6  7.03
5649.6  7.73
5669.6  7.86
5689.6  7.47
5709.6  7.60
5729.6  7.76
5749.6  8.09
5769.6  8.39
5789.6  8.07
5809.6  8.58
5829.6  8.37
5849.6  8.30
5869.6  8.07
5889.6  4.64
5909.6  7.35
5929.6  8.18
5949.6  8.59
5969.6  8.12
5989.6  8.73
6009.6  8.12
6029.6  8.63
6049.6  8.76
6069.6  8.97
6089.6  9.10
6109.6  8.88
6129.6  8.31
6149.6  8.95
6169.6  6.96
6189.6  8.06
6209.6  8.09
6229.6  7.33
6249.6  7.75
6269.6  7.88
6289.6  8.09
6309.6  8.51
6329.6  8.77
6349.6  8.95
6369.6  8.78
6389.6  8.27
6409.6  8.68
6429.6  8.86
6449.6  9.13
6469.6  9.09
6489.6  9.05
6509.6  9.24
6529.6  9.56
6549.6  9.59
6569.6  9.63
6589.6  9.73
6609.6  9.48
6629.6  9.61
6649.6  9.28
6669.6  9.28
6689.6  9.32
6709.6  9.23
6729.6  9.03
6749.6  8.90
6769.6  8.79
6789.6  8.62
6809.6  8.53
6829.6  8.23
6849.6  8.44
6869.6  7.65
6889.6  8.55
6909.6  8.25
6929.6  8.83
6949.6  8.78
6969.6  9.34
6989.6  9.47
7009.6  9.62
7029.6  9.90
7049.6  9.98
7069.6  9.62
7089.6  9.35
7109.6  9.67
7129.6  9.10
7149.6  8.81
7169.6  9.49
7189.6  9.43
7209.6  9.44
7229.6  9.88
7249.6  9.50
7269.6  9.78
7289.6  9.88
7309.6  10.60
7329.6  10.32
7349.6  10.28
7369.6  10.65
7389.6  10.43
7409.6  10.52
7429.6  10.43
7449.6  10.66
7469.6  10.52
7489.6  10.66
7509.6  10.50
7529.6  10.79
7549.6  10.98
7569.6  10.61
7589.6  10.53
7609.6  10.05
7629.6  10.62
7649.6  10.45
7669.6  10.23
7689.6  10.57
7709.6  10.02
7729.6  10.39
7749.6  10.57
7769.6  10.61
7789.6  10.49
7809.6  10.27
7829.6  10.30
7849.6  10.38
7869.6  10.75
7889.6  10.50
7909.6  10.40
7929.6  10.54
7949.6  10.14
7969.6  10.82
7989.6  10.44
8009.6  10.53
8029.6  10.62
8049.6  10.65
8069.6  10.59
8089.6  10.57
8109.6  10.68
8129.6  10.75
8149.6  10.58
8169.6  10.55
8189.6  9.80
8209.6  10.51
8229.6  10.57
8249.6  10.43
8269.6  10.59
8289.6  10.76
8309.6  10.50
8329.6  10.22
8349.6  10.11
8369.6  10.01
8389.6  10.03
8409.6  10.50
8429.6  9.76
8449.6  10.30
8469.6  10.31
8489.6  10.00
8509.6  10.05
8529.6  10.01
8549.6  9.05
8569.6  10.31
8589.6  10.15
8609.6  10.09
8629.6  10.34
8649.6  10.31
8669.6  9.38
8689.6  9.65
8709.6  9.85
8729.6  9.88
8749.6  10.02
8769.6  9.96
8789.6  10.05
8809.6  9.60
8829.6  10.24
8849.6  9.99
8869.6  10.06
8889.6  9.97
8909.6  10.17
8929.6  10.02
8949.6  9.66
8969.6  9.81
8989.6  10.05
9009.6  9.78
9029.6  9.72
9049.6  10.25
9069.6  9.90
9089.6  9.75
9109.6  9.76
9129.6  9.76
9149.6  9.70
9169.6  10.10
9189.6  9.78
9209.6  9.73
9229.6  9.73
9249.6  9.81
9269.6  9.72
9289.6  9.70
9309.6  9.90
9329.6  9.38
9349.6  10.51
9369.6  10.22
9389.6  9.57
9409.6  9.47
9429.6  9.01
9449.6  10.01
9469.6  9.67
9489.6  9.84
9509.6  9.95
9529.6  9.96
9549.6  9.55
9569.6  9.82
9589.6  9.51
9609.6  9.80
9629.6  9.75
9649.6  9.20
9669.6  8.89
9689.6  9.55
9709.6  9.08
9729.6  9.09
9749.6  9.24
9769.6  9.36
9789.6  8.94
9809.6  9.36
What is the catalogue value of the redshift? 0.000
